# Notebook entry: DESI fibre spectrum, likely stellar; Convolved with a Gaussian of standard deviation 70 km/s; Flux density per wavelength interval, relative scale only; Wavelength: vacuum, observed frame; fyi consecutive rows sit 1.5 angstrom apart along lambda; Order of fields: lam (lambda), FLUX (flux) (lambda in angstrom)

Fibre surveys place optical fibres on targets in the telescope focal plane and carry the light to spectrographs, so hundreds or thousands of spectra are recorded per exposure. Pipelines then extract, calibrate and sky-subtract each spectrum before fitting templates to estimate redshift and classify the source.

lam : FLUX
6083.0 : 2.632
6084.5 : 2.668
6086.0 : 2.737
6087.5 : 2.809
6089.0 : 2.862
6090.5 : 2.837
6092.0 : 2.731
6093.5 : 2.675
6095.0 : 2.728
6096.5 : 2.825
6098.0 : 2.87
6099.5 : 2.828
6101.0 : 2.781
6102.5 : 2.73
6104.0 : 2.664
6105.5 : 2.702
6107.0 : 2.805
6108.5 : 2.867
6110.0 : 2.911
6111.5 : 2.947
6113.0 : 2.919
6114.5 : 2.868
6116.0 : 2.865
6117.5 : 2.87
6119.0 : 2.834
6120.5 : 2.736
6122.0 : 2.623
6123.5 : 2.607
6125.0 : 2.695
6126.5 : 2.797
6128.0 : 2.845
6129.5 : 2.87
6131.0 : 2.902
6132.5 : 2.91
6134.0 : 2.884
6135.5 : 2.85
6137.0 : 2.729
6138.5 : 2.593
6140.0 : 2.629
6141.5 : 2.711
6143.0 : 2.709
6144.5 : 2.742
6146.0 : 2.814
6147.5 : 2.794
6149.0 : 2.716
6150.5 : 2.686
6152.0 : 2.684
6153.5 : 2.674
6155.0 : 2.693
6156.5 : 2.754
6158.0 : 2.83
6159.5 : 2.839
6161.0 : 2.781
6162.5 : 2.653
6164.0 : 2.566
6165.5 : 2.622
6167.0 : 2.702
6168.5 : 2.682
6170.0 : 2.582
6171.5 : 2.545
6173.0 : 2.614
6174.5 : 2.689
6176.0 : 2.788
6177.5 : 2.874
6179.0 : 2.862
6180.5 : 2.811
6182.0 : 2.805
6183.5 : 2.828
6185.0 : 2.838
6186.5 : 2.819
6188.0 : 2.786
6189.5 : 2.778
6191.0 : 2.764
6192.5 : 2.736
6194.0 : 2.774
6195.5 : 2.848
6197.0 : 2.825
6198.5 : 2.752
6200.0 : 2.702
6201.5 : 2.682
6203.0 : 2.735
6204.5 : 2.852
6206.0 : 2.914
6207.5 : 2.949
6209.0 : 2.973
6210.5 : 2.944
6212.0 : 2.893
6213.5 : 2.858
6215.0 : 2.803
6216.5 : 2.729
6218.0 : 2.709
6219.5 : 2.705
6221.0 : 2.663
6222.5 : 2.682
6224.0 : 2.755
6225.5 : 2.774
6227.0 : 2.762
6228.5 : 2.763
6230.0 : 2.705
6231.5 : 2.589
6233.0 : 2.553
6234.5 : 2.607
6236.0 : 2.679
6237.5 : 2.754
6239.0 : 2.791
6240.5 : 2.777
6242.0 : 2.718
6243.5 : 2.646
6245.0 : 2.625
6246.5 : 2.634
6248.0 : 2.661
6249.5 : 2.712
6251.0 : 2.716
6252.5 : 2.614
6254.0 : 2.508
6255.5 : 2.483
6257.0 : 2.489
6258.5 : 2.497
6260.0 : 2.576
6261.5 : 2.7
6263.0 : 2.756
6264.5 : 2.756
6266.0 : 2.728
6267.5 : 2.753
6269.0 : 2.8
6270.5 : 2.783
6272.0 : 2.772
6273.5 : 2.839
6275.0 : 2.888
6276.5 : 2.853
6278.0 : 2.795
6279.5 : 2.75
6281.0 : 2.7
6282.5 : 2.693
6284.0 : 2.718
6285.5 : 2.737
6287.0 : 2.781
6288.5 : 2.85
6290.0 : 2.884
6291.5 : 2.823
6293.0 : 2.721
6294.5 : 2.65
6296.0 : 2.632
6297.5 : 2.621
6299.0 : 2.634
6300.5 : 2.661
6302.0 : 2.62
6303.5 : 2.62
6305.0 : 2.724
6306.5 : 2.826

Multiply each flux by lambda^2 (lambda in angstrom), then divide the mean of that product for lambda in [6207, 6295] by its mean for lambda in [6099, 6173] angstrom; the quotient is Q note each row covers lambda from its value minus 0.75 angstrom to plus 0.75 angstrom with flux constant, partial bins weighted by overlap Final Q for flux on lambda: 1.03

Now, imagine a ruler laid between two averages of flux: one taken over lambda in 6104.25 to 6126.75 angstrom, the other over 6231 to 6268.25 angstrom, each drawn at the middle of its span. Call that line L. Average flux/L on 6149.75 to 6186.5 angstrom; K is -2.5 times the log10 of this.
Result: 0.006 mag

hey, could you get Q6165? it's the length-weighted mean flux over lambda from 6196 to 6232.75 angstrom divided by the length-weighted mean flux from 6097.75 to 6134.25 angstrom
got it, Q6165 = 1.0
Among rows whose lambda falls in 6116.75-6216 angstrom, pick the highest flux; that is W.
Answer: 2.973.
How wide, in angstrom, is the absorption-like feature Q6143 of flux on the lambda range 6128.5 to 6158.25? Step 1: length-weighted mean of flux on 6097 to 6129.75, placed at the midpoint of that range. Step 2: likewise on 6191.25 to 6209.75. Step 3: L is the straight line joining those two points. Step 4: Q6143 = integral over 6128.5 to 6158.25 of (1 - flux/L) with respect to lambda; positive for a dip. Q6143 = 0.5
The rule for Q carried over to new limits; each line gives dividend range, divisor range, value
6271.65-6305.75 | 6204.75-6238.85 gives 1.01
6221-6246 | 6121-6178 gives 1.02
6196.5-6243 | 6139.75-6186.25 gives 1.03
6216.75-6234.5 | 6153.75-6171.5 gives 1.02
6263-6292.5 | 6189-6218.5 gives 1.01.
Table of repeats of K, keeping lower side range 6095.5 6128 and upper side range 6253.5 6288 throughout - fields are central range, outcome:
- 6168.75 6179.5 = 0.02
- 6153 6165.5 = 0.02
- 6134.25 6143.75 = 0.03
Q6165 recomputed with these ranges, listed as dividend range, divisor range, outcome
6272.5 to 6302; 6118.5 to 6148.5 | 0.99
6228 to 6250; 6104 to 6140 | 0.96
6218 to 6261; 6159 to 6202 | 0.97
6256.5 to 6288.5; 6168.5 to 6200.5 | 0.99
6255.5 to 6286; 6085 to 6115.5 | 0.97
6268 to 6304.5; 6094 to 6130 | 0.98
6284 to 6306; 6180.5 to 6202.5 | 0.98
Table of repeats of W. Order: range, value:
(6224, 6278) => 2.888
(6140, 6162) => 2.839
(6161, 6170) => 2.781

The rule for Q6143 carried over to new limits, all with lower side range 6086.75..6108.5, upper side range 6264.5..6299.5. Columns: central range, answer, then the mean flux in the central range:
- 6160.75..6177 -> 0.67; 2.66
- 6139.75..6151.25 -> 0.18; 2.73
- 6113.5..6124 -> -0.01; 2.78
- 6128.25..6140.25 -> -0.13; 2.8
